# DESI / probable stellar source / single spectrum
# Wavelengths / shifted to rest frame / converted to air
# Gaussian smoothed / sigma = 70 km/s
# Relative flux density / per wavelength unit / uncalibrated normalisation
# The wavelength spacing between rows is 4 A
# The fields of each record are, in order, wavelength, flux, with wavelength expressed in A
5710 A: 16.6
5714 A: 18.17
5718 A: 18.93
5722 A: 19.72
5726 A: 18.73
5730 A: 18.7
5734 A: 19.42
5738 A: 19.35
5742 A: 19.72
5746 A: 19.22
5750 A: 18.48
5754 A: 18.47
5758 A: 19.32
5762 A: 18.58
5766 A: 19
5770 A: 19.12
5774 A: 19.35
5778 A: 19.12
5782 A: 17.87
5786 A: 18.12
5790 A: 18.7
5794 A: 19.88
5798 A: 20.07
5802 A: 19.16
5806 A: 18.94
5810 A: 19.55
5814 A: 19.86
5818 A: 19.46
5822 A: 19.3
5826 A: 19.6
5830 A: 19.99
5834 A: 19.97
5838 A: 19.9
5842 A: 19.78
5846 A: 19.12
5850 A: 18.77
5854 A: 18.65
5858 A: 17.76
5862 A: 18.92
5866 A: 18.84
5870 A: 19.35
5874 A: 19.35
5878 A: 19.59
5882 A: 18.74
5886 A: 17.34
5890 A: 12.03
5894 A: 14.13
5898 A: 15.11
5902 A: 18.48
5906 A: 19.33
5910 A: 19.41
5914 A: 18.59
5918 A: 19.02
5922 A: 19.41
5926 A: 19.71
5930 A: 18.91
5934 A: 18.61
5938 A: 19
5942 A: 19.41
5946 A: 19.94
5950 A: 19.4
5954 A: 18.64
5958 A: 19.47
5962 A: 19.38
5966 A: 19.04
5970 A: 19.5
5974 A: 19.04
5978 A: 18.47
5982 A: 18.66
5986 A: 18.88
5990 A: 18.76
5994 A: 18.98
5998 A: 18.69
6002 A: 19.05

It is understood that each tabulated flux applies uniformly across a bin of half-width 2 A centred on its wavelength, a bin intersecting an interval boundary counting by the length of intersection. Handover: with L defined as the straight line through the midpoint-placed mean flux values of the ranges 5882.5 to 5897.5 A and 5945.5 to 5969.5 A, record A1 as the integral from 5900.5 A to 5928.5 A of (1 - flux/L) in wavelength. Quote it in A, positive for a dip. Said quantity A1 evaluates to -4.4 A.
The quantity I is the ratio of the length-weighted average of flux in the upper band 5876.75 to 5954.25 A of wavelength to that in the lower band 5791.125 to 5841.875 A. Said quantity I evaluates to 0.9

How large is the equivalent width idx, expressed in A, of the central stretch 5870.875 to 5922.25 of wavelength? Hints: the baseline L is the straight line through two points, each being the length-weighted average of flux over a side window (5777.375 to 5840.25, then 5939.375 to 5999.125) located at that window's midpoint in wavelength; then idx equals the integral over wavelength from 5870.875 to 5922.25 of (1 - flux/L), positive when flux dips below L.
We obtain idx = 4.00 A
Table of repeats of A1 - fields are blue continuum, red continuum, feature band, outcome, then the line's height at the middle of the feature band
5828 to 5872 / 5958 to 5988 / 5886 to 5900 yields 3.56 A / 19.1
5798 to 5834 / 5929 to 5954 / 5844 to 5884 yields 1.02 A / 19.4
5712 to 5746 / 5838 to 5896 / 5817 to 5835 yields -1.24 A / 18.4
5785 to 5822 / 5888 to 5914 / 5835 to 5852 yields -1.13 A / 18.2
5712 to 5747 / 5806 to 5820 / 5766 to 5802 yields 0.64 A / 19.4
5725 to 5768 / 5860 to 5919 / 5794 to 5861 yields -3.71 A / 18.4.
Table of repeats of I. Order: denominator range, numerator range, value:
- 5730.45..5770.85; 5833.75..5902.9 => 0.95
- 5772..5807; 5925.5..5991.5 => 1.00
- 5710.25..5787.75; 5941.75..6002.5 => 1.01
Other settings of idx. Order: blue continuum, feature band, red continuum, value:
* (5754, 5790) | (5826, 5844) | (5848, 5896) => -1.7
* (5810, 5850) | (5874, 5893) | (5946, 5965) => 2.4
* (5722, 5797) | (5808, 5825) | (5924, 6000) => -0.5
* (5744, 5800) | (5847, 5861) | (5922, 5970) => 0.4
